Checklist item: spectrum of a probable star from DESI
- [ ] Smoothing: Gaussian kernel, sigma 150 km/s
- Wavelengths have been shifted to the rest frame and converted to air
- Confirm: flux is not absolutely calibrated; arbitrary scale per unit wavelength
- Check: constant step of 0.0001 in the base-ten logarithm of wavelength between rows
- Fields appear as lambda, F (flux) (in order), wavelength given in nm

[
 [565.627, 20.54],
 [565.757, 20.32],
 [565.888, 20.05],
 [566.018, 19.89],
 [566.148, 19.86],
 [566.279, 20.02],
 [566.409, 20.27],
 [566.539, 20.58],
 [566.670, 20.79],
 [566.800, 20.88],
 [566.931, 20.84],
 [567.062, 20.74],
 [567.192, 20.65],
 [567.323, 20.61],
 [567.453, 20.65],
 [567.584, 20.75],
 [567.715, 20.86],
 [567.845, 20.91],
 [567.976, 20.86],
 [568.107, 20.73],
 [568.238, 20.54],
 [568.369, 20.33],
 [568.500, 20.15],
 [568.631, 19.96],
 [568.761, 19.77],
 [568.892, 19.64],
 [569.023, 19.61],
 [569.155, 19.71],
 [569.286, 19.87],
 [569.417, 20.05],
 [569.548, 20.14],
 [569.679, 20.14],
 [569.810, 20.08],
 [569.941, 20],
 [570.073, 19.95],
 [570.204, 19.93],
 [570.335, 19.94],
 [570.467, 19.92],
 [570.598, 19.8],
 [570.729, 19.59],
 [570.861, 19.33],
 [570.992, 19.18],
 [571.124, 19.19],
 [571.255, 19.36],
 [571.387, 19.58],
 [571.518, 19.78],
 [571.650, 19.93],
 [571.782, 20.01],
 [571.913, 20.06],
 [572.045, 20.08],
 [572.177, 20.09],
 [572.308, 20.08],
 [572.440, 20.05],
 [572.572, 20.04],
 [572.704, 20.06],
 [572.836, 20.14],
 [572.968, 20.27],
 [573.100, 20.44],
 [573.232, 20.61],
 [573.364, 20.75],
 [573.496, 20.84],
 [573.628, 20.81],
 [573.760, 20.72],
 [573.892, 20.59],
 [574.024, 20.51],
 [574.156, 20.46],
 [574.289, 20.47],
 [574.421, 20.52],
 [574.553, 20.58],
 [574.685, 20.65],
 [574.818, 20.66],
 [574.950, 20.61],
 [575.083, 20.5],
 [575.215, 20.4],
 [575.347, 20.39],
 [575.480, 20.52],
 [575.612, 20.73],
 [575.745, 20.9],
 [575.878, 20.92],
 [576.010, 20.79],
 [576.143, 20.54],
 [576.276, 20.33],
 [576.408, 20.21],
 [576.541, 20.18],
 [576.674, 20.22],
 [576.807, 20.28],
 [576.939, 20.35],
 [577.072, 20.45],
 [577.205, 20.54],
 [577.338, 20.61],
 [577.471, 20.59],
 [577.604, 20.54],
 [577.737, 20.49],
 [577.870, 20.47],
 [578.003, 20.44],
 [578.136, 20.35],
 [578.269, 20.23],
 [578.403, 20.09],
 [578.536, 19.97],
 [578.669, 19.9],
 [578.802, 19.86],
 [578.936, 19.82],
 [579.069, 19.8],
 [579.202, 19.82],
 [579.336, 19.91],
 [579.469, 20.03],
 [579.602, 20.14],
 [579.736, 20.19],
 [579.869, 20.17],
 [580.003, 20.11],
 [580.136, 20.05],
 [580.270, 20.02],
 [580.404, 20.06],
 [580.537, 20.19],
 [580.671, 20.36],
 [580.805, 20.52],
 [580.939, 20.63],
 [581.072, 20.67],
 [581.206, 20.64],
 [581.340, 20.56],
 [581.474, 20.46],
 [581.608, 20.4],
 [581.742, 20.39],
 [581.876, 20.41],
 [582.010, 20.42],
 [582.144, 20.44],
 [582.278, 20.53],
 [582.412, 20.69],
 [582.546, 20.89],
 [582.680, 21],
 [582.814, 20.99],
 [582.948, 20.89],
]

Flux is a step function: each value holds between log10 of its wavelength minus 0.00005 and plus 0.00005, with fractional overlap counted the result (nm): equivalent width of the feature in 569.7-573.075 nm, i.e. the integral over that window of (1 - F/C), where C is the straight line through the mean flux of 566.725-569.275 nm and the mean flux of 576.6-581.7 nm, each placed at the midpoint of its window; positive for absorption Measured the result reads 0.08 nm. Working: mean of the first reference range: 20.4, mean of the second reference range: 20.3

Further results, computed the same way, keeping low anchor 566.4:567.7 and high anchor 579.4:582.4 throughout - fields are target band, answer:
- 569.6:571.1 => 0.060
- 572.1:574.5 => 0.014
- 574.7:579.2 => 0.015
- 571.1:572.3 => 0.044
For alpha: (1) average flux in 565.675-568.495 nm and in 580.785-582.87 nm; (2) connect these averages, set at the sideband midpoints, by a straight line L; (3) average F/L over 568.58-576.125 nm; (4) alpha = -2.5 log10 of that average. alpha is 0.02 mag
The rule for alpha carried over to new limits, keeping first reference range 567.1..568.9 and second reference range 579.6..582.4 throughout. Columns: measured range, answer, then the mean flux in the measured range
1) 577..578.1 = -0.01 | 20.5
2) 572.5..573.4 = 0.01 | 20.3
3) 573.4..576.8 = -0.01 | 20.6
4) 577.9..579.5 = 0.02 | 20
